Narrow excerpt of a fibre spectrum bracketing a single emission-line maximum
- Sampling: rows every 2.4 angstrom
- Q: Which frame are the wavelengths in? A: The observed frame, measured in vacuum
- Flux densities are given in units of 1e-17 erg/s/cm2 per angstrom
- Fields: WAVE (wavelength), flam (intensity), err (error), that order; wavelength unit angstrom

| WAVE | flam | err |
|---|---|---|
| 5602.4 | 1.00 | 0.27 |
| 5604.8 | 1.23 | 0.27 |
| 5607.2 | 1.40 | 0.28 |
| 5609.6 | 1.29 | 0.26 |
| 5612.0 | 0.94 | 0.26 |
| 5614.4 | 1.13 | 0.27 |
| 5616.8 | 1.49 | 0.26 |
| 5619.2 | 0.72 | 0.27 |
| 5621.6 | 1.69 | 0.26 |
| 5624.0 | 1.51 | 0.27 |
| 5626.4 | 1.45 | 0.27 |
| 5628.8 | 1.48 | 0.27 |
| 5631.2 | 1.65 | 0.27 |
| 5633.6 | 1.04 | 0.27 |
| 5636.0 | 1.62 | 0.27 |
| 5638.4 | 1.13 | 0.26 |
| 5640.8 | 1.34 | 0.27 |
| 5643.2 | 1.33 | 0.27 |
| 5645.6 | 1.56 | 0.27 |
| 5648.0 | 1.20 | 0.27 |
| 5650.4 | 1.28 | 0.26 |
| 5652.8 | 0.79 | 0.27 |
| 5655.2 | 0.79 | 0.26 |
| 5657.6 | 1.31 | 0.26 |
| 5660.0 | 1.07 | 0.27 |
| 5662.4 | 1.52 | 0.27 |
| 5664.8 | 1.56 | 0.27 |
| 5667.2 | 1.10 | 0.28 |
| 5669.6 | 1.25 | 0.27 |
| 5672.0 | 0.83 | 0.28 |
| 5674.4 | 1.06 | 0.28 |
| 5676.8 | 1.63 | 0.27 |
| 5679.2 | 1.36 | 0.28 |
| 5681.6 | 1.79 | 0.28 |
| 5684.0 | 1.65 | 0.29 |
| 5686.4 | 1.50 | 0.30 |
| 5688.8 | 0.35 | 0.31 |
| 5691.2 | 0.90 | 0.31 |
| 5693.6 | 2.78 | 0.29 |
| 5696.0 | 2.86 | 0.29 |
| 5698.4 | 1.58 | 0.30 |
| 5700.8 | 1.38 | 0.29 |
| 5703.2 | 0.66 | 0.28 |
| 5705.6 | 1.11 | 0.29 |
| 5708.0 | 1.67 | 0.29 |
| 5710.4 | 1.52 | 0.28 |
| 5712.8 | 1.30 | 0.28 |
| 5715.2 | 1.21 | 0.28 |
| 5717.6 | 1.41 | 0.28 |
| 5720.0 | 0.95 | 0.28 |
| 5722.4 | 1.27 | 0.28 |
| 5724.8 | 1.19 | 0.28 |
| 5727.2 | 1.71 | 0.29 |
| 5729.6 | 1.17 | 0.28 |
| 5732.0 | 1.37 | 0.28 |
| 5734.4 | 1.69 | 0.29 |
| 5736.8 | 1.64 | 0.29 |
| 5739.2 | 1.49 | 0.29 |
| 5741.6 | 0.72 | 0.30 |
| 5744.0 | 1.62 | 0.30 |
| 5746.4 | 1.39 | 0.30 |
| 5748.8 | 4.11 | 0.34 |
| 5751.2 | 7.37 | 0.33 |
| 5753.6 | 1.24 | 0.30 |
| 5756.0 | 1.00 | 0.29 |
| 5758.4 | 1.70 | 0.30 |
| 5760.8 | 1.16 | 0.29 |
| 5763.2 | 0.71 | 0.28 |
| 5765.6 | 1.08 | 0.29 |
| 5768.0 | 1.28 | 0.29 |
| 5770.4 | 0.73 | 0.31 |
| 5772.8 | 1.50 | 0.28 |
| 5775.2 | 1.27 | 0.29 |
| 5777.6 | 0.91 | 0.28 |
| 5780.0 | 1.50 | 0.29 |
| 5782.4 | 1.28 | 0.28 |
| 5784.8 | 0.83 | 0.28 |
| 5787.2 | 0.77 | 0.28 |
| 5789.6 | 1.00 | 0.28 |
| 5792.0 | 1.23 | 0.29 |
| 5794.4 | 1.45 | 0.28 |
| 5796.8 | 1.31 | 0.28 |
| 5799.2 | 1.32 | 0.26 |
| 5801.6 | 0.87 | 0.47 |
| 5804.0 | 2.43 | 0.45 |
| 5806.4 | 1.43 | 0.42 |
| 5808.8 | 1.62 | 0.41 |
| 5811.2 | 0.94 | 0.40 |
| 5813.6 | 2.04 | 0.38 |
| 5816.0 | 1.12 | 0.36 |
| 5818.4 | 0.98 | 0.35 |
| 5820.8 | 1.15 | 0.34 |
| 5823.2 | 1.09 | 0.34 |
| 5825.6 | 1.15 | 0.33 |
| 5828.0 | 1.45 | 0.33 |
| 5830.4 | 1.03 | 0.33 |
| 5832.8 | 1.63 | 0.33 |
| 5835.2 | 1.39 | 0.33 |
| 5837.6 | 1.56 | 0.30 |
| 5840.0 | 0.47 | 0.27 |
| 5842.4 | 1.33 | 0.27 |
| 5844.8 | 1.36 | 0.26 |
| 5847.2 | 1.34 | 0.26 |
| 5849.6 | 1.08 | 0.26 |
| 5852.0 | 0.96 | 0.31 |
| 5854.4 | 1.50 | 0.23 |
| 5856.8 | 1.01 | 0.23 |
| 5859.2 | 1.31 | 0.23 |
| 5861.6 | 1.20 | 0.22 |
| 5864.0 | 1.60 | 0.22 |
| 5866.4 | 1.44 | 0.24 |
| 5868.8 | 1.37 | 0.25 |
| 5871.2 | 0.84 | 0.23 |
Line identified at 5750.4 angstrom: [O III]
